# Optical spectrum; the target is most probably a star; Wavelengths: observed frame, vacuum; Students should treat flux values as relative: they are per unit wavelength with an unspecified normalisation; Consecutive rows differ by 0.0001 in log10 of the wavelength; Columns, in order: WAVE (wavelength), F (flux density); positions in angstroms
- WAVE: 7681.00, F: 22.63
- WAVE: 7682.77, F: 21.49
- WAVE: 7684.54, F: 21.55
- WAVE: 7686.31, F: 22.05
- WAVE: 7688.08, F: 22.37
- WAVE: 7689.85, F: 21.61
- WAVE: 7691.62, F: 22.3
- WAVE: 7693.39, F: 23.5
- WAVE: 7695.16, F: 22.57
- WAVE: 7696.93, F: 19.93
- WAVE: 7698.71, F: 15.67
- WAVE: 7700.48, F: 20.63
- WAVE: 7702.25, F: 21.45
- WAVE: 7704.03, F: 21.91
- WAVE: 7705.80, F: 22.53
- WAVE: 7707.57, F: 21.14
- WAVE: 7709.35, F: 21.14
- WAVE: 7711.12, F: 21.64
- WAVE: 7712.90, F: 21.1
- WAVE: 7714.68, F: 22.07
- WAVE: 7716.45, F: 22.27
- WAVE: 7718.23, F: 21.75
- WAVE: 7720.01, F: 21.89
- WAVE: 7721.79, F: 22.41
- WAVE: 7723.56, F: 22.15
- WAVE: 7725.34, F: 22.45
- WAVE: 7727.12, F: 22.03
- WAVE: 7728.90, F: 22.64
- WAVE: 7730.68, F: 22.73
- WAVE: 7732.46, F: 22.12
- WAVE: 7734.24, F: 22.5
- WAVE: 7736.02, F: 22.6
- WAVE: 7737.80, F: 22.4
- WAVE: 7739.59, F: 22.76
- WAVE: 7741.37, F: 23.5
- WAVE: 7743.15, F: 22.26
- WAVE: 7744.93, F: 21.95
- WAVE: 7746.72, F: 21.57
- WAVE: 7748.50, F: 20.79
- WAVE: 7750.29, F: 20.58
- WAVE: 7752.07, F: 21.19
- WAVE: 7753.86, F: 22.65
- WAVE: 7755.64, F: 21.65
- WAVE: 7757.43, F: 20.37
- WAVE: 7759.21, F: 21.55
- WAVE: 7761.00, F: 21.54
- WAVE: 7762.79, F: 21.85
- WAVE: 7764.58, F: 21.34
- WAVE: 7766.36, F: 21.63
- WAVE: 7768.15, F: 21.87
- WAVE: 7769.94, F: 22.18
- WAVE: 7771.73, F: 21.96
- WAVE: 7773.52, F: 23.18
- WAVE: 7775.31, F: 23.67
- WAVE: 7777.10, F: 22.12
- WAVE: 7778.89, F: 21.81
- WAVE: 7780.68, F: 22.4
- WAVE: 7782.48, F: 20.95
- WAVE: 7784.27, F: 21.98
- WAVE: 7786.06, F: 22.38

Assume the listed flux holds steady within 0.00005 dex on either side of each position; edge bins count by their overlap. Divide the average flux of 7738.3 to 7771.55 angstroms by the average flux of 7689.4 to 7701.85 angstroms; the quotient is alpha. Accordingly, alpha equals 1.04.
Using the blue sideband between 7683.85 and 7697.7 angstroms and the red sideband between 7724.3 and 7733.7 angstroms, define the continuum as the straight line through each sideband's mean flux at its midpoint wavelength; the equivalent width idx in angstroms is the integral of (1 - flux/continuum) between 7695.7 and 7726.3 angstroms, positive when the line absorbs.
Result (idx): 1.2 angstroms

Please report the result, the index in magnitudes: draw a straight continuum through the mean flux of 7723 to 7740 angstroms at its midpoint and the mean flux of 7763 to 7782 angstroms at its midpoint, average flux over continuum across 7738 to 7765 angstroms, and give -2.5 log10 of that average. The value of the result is 0.03 mag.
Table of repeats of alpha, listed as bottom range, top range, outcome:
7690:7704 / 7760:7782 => 1.05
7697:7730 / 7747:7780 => 1.01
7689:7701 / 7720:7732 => 1.07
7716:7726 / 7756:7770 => 0.97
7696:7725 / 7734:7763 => 1.03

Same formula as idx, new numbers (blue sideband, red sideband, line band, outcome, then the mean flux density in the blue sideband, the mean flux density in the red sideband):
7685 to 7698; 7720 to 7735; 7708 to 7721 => 0.31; 21.9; 22.4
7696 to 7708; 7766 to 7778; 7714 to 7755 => -1.51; 20.5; 22.4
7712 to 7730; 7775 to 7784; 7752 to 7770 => 0.37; 22.1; 22.1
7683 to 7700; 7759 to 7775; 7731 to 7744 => -0.54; 21.3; 22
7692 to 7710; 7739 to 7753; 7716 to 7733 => -0.62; 21.1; 21.8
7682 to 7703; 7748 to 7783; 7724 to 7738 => -0.58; 21.3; 21.8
